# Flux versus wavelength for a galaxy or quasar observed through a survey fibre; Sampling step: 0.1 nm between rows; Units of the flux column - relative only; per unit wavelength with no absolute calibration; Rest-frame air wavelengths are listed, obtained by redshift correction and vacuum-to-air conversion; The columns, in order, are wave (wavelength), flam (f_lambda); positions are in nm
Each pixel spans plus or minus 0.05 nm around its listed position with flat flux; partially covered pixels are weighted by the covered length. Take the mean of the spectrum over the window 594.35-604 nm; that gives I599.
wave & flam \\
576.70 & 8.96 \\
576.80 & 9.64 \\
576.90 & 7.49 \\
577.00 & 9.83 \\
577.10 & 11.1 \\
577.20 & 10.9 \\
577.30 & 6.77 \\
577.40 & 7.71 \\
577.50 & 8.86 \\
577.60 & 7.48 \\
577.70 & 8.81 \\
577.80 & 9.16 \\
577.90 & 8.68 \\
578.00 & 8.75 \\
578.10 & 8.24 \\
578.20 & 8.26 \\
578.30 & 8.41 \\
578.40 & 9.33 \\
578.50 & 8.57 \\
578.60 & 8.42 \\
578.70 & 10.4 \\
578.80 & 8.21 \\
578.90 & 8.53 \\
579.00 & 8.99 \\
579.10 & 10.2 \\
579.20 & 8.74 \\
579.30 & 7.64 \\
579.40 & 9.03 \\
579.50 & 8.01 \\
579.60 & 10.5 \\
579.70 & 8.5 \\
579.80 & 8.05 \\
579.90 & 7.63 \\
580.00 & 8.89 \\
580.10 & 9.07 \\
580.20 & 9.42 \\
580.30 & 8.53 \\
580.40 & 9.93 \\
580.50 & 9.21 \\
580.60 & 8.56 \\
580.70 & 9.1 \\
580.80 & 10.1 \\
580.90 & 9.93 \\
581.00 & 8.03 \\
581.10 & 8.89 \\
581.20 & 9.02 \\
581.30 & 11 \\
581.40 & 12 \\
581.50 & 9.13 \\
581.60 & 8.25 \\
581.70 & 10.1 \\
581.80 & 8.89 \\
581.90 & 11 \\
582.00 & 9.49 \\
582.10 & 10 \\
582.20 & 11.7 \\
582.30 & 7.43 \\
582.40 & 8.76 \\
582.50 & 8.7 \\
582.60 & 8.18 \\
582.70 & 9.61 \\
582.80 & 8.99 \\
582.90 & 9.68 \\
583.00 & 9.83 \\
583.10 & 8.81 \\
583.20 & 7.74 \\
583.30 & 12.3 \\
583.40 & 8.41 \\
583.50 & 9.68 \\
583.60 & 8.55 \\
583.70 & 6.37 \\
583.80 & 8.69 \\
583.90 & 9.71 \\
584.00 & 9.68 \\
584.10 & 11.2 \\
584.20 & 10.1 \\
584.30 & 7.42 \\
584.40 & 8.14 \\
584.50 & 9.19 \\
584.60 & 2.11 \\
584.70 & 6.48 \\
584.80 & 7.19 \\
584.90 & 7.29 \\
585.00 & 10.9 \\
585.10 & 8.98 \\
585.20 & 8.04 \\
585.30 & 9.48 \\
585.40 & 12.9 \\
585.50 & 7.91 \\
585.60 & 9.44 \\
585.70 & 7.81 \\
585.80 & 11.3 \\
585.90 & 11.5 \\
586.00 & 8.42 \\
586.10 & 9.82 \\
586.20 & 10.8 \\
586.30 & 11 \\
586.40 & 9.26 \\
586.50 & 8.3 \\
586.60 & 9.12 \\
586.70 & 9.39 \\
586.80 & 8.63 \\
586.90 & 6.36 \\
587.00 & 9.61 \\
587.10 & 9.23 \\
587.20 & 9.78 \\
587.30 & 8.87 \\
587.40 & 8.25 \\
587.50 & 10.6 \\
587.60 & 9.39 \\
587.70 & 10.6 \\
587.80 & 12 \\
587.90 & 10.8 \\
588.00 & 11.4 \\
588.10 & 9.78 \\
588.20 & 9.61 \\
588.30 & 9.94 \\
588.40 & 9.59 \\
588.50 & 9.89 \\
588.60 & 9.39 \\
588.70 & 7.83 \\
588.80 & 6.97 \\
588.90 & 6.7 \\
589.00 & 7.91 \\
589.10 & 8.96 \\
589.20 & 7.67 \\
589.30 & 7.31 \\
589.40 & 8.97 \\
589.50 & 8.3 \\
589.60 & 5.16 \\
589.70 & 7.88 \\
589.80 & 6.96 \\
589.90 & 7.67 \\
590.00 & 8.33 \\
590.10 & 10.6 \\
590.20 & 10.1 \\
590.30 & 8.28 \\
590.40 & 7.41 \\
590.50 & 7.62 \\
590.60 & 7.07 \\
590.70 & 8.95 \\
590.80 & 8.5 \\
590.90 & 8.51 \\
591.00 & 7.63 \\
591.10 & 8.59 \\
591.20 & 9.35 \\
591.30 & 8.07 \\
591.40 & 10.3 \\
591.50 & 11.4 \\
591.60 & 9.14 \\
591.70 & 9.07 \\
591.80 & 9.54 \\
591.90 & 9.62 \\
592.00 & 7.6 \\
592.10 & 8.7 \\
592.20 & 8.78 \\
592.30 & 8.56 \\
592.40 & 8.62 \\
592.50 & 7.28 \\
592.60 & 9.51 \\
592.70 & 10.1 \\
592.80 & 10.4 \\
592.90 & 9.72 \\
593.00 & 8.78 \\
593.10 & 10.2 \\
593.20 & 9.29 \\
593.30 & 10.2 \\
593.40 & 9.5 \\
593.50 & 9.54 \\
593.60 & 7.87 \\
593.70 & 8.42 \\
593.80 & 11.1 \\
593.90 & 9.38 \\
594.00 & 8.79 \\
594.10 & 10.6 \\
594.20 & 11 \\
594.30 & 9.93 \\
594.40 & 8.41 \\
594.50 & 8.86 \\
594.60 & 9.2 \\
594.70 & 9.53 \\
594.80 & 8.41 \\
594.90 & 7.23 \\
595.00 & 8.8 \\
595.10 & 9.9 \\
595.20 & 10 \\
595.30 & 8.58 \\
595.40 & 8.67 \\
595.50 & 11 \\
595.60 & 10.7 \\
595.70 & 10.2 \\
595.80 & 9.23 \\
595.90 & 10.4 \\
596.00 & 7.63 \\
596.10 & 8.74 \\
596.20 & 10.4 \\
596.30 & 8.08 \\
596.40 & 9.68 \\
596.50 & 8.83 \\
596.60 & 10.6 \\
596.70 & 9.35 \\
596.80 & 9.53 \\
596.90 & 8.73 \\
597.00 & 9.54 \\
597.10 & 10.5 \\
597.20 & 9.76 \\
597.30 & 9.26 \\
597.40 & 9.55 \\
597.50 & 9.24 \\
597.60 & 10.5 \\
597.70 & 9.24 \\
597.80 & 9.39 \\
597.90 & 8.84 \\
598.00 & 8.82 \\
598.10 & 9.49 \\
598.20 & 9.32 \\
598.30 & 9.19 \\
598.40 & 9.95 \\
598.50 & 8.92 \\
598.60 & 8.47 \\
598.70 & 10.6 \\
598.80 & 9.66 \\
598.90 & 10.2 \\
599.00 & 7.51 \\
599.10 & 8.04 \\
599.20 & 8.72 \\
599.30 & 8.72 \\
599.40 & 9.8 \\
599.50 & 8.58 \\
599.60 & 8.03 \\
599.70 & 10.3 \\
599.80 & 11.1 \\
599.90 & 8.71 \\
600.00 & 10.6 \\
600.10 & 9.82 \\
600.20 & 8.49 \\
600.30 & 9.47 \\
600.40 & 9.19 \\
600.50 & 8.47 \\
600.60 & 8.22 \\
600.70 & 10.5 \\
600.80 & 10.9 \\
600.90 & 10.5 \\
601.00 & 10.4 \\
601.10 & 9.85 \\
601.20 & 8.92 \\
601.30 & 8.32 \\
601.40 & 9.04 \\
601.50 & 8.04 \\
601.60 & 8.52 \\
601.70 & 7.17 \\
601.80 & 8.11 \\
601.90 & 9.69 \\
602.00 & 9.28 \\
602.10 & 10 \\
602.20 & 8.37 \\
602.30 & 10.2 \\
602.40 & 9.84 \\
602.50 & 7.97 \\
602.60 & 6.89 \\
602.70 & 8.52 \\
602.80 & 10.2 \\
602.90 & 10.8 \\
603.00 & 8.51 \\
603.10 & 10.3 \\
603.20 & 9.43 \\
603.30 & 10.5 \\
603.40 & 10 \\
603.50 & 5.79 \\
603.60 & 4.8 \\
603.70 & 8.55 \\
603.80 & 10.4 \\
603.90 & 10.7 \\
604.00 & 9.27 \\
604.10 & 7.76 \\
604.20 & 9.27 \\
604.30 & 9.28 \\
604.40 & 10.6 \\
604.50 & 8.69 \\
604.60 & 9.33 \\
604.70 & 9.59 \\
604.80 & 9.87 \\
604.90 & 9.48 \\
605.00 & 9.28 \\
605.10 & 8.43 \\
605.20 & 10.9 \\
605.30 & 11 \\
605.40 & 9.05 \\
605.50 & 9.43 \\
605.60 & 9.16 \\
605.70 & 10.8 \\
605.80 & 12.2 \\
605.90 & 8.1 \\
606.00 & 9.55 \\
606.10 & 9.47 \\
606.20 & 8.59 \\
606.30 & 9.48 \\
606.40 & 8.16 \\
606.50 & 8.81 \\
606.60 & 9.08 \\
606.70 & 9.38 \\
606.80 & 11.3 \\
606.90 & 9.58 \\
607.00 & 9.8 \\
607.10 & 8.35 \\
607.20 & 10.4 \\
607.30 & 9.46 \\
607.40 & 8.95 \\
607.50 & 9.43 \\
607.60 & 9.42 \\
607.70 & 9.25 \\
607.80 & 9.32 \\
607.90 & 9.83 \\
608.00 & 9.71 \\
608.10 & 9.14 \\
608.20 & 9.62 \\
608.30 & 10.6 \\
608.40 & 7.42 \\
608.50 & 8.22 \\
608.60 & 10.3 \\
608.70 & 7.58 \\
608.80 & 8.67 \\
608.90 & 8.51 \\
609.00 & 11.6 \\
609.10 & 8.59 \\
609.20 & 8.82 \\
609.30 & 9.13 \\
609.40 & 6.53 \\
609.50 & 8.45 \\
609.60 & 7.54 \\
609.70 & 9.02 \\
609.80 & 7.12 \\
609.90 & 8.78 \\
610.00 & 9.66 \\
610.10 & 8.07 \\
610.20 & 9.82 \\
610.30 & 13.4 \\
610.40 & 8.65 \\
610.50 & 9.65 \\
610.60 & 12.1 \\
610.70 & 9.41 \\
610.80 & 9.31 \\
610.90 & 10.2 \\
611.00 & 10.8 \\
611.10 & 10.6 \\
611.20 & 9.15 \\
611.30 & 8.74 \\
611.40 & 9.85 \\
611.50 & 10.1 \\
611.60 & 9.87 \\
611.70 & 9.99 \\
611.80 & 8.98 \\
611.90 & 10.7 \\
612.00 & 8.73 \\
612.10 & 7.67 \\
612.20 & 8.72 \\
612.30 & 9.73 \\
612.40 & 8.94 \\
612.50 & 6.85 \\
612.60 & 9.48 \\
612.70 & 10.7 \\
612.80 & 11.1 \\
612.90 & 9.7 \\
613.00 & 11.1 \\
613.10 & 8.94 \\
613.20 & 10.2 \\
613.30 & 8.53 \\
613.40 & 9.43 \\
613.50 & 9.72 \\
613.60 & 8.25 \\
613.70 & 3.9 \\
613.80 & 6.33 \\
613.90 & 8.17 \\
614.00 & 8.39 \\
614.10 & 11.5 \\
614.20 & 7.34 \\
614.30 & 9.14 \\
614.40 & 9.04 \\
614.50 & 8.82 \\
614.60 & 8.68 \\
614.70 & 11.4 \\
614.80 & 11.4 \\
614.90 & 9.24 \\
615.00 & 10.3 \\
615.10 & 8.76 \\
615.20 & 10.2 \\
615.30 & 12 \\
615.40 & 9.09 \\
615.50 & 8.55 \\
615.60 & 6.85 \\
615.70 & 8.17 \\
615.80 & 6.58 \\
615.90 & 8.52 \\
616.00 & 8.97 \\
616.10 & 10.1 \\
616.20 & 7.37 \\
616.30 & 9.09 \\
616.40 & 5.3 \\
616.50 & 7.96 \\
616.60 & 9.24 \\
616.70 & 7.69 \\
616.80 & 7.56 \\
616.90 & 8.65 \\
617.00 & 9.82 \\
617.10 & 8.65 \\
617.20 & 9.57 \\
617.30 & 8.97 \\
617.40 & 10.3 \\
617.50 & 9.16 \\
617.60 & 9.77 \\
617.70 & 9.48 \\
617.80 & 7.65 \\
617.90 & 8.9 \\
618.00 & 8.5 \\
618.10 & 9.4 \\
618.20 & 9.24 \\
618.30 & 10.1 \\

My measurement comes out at 9.23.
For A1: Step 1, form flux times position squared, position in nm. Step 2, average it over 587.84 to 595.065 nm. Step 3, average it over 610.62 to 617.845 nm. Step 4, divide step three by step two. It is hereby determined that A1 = 1.10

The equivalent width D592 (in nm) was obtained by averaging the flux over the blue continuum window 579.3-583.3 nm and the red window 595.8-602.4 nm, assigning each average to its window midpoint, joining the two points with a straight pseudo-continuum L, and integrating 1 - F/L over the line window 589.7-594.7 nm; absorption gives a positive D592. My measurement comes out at 0.13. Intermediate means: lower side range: 9.24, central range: 9.04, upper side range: 9.3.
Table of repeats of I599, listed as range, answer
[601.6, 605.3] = 9.12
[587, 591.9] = 8.89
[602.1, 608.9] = 9.29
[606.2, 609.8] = 9.09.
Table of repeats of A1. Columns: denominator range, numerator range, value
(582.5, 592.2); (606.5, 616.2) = 1.12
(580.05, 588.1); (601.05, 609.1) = 1.07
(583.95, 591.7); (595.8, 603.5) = 1.09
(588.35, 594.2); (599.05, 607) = 1.10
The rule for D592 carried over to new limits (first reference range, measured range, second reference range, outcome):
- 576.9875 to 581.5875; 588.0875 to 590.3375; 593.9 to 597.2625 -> 0.206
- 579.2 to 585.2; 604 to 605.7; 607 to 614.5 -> -0.061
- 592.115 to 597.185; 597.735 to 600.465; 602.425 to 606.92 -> 0.024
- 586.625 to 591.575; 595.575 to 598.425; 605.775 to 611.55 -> -0.134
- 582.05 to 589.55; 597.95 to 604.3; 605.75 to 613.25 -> 0.095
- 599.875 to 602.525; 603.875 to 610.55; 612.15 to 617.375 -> -0.170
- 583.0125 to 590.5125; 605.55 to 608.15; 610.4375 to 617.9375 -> -0.122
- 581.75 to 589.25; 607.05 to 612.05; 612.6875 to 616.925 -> -0.243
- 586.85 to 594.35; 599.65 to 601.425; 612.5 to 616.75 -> -0.127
